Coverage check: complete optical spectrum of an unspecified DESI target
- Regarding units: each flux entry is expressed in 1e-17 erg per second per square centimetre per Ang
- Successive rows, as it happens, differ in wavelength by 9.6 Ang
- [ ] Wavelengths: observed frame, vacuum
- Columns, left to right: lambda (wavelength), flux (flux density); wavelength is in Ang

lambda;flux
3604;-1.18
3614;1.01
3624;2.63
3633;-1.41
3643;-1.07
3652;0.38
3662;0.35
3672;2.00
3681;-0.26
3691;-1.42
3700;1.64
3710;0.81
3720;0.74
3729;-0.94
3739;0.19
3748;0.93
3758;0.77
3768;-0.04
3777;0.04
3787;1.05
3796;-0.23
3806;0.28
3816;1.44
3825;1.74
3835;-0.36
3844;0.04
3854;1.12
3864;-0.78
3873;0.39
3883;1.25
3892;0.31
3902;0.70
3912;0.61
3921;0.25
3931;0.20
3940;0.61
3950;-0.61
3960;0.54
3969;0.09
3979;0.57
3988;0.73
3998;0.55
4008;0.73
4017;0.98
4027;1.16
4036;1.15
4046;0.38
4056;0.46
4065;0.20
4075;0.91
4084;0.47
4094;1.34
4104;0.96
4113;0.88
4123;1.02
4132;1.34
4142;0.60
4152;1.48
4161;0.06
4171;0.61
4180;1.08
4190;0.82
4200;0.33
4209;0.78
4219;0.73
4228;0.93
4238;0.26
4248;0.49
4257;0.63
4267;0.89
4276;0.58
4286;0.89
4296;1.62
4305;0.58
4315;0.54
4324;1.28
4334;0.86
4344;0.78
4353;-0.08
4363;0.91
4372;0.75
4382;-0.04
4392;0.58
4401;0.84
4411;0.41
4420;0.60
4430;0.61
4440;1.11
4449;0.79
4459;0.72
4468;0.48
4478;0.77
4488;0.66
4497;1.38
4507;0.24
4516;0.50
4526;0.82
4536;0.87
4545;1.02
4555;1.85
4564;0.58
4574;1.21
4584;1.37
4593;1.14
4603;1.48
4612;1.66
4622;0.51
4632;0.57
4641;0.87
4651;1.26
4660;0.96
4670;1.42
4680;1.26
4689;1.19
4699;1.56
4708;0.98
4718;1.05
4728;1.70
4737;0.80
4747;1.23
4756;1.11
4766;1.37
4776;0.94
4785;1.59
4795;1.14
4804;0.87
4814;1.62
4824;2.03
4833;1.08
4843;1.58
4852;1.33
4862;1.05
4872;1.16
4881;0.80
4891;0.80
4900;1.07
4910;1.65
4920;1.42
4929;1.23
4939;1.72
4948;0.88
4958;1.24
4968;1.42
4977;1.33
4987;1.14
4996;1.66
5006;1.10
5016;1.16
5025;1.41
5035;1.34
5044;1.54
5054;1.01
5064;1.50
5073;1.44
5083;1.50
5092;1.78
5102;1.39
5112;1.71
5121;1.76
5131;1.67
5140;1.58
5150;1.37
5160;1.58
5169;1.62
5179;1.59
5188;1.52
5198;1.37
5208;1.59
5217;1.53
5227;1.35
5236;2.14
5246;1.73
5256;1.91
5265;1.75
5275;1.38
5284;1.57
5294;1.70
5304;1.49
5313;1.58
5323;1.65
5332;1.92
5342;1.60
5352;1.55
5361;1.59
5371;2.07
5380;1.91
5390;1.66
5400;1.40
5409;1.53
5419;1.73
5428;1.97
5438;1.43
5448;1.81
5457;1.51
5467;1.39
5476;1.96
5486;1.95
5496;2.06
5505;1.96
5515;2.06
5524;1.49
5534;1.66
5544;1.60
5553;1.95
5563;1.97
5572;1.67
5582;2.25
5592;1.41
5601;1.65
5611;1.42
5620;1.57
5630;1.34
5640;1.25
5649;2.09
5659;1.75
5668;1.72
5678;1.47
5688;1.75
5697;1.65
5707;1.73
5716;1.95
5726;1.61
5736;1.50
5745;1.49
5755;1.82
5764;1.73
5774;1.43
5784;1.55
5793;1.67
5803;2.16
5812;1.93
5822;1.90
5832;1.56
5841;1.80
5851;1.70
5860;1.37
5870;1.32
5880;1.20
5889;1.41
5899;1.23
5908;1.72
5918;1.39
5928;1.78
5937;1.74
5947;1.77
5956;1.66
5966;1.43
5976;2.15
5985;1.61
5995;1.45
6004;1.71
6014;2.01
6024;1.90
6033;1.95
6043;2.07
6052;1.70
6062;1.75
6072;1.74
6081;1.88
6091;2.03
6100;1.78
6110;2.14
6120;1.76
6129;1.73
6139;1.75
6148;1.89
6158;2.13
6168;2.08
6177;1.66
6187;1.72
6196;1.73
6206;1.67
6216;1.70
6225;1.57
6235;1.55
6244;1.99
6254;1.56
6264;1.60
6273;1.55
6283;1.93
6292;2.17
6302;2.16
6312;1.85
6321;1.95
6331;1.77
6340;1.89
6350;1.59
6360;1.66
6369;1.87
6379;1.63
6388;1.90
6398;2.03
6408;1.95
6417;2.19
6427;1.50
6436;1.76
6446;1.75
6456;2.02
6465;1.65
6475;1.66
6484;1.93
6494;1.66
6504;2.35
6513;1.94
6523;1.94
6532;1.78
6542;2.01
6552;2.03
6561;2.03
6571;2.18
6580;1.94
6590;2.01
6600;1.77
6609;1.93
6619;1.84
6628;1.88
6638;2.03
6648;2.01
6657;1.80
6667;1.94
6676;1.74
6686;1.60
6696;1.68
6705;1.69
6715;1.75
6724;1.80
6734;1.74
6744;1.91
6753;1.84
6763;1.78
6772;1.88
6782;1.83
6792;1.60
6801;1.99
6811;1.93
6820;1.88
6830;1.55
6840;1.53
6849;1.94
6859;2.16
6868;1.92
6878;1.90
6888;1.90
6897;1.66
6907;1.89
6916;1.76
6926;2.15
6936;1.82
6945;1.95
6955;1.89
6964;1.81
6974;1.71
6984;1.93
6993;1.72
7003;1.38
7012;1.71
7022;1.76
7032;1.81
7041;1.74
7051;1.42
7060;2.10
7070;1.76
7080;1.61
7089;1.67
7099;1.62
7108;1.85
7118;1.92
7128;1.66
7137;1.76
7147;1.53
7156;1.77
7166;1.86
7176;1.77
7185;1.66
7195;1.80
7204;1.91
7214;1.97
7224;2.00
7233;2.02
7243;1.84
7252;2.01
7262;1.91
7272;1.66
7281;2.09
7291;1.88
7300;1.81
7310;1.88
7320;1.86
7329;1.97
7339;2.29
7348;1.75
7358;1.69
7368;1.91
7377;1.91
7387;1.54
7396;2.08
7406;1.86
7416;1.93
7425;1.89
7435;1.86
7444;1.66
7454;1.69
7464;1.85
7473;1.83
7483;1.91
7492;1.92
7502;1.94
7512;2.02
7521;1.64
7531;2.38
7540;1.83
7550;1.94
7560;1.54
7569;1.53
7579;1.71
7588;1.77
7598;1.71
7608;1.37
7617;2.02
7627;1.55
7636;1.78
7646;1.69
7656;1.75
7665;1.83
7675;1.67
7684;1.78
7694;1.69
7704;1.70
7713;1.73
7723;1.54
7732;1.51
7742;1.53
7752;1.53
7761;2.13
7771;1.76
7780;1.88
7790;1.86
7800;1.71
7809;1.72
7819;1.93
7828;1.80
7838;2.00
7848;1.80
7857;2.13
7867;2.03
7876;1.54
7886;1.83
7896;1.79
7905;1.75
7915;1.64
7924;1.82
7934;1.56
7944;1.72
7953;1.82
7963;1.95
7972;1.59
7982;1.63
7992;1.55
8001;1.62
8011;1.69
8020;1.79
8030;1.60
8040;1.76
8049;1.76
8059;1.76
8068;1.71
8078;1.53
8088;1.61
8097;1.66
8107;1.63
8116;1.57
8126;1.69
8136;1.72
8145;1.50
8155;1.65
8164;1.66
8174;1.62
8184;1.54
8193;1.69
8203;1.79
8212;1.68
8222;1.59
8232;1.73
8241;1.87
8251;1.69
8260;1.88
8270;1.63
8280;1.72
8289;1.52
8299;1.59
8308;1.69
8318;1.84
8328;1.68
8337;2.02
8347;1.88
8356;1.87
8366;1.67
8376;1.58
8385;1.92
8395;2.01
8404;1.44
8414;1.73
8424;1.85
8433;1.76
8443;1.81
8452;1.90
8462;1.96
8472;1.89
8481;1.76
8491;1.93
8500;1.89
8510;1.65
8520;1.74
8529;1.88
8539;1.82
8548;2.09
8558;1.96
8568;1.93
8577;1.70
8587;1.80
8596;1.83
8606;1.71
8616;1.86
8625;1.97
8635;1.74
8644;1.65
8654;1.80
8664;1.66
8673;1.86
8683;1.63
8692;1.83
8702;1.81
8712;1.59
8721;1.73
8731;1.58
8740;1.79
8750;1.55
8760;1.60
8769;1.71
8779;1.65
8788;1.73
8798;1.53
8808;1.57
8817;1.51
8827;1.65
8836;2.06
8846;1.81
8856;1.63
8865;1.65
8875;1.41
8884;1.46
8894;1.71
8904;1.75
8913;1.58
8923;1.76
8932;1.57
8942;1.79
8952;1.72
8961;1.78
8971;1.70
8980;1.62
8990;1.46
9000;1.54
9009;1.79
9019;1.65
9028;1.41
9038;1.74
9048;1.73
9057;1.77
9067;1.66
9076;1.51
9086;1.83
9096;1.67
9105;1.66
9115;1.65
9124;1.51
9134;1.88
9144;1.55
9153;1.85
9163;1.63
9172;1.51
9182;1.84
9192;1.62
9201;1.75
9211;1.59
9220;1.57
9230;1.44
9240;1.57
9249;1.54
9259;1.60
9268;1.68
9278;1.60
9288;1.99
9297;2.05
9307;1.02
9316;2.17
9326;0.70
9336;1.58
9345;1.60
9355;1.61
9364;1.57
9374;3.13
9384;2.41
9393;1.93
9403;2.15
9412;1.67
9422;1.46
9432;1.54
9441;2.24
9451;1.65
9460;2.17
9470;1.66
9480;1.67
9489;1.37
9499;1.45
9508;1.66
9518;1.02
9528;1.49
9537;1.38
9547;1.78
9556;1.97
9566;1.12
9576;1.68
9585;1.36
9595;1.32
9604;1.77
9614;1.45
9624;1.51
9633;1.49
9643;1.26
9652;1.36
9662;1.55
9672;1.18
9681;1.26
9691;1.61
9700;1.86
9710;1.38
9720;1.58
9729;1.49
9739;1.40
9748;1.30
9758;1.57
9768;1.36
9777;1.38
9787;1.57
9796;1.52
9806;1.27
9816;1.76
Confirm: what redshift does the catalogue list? 0.137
